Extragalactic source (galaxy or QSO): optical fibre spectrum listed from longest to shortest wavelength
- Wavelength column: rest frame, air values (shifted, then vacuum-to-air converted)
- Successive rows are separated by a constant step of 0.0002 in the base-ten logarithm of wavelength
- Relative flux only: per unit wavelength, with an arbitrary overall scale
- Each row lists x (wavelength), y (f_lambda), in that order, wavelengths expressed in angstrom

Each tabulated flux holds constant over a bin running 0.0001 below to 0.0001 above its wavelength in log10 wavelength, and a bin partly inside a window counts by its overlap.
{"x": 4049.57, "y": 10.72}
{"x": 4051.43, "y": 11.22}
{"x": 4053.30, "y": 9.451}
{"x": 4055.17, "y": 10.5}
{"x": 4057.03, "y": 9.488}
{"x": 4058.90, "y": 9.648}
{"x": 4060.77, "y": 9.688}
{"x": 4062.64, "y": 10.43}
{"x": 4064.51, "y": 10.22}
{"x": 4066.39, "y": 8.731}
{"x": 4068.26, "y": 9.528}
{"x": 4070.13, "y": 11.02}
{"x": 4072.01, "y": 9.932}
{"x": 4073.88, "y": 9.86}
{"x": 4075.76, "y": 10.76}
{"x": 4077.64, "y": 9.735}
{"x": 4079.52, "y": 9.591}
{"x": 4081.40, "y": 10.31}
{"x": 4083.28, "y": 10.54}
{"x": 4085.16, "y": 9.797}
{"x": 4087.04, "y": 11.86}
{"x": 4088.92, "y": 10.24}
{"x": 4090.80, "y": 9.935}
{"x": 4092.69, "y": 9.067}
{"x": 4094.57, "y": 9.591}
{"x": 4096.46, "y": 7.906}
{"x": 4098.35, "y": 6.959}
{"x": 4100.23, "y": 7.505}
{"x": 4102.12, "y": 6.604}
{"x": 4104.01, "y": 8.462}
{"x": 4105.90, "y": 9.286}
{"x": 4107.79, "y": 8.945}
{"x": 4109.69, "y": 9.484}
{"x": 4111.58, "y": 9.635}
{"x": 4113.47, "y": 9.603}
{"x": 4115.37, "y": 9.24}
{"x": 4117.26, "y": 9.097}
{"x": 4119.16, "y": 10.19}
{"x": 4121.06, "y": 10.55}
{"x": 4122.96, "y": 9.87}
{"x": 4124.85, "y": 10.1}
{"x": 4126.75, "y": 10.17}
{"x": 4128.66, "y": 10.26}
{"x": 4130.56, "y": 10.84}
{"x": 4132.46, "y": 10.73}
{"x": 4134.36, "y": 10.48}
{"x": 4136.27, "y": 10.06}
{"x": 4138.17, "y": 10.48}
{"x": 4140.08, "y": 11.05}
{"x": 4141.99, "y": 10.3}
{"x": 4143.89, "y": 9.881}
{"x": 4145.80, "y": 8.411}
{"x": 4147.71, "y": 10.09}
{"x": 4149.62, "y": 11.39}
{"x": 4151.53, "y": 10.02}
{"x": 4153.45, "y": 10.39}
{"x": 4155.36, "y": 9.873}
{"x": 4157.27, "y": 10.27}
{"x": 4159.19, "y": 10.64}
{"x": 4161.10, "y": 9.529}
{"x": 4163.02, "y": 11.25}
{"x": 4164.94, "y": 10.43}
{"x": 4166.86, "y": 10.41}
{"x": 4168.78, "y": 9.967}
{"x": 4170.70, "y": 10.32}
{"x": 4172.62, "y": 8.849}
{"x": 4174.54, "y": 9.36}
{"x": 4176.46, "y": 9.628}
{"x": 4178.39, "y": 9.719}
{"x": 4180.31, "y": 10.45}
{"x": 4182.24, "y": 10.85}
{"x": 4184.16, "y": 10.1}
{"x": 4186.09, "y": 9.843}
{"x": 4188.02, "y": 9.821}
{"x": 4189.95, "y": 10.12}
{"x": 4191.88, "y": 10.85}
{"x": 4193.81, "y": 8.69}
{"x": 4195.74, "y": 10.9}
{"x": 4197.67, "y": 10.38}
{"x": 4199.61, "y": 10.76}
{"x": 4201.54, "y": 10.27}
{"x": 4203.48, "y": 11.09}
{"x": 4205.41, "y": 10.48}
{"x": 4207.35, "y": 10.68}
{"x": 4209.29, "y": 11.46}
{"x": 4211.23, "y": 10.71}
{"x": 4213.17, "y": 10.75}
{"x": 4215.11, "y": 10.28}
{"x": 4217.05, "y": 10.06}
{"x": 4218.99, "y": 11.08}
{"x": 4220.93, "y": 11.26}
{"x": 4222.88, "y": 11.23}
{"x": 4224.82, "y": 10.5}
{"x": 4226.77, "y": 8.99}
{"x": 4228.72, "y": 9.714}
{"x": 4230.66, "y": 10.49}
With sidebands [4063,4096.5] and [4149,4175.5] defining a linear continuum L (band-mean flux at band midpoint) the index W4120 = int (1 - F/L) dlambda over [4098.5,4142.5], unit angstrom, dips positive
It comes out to 1.9 angstrom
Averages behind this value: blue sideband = 9.99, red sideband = 10.2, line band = 9.64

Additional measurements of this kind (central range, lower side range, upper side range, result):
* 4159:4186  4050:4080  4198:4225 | 1.21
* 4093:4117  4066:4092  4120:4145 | 3.80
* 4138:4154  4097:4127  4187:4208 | -1.04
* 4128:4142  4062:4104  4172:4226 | -0.91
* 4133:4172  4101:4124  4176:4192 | -2.08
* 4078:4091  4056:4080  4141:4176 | -0.51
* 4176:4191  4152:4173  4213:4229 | 0.30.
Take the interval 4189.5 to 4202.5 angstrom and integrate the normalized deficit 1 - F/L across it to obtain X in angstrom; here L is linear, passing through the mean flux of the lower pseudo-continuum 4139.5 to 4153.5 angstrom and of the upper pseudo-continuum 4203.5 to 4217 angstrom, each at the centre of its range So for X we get 0.4 angstrom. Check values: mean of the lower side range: 10.2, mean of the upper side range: 10.7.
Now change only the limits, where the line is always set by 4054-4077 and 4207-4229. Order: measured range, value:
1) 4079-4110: 2.8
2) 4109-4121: 0.7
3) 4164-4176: 0.6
